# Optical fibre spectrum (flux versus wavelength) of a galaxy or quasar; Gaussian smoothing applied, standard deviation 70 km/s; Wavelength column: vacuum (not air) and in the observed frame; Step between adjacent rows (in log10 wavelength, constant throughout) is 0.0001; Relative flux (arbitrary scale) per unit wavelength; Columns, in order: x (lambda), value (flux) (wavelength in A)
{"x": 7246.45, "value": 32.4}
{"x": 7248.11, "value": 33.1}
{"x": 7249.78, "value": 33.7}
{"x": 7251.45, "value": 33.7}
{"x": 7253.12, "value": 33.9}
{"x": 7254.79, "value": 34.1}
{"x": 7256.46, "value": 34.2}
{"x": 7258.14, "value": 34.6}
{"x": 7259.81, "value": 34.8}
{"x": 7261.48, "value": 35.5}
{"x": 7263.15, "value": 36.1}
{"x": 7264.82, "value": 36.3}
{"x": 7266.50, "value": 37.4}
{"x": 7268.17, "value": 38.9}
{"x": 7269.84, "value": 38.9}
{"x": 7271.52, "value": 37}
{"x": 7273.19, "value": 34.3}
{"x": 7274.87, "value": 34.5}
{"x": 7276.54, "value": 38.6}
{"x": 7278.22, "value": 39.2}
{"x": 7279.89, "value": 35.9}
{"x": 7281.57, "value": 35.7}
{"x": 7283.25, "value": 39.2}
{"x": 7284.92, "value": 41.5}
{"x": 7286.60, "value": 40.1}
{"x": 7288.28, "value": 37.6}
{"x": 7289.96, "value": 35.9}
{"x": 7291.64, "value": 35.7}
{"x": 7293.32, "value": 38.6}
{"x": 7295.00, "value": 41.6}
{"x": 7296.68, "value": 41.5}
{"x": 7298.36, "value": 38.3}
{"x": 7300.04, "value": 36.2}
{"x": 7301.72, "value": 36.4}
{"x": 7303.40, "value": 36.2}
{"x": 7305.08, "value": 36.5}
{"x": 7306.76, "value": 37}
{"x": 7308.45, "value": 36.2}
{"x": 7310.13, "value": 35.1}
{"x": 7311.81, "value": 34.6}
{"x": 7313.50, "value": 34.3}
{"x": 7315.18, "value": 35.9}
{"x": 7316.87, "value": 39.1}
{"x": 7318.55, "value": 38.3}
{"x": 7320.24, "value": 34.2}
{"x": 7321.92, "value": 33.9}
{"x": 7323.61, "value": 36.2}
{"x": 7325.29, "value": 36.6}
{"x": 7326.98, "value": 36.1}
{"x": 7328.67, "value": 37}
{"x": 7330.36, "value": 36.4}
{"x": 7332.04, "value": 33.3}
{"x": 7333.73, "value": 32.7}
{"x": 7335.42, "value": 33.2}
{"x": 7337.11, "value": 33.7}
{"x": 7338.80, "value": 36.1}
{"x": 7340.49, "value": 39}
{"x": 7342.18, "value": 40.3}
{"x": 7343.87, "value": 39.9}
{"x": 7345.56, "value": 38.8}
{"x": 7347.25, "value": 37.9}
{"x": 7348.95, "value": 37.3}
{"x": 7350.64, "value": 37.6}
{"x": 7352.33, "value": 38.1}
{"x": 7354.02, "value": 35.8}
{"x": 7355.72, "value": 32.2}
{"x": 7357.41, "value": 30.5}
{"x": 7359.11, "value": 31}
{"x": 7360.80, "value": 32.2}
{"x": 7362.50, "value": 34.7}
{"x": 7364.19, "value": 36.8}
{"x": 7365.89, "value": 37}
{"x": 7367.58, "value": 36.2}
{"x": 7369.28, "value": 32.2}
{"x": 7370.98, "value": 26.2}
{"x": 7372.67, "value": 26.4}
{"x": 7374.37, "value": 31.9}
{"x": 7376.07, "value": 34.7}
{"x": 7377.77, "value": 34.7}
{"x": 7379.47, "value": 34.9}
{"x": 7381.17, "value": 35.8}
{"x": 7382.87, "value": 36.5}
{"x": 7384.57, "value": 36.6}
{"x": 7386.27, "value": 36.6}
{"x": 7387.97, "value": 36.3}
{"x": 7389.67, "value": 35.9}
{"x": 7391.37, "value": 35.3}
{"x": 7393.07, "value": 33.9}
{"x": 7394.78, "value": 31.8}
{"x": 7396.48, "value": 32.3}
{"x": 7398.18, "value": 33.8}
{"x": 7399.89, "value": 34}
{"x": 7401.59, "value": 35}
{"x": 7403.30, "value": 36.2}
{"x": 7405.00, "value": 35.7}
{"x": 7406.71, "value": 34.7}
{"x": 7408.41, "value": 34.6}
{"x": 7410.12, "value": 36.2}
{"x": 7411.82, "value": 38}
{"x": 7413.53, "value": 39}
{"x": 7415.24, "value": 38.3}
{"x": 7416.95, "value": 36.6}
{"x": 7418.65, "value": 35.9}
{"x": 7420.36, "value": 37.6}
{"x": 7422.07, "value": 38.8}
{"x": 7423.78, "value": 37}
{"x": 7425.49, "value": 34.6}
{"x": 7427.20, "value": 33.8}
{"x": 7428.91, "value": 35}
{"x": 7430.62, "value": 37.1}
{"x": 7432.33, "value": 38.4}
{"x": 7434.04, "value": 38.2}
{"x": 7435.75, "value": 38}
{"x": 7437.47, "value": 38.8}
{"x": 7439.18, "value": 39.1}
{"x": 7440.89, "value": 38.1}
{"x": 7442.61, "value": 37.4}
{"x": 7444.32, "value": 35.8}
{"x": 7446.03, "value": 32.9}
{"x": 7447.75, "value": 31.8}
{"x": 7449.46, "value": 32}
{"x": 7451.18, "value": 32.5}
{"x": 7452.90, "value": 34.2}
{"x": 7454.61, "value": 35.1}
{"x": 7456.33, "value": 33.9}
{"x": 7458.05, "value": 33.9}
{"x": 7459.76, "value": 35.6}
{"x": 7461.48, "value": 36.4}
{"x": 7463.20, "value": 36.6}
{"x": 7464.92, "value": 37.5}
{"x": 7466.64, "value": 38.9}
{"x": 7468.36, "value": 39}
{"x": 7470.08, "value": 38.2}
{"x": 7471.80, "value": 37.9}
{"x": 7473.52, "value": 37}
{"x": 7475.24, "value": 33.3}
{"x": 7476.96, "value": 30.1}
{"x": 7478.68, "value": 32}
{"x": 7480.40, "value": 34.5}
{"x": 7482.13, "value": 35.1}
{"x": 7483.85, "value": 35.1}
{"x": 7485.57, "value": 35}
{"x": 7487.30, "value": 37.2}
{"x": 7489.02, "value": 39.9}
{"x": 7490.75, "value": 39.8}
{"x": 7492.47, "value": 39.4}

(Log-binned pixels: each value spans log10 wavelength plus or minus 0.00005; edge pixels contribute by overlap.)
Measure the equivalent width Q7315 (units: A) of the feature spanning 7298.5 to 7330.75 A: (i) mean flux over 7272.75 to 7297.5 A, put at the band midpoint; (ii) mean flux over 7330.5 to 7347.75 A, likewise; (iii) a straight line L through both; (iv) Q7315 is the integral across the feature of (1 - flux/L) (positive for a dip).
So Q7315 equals 0.89 A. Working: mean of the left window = 38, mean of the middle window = 36.2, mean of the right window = 36.5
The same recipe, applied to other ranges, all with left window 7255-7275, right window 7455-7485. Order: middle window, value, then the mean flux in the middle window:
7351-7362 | 0.70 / 33.5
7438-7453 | 0.27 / 35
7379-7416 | 0.22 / 35.5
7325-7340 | 0.35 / 35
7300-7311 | -0.09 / 36.2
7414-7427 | -0.43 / 36.9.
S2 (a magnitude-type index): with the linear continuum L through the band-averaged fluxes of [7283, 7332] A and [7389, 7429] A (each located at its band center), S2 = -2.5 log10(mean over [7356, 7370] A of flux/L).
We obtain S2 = 0.08 mag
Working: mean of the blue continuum 37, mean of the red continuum 35.6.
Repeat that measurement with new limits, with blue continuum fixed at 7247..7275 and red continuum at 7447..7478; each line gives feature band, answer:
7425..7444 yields -0.06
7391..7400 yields 0.06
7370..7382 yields 0.10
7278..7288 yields -0.09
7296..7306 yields -0.06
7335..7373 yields 0.01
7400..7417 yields -0.03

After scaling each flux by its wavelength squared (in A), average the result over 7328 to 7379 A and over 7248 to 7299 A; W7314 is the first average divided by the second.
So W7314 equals 0.96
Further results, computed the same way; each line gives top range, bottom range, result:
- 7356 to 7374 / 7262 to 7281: 0.90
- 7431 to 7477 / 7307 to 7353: 1.03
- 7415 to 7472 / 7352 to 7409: 1.08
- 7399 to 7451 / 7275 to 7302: 0.98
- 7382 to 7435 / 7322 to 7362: 1.03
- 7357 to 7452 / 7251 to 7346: 0.99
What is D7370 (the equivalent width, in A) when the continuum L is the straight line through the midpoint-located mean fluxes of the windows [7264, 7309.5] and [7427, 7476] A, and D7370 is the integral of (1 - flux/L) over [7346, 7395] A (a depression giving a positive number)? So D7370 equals 3.2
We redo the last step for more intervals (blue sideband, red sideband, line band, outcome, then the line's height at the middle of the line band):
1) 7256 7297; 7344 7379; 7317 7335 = 0.0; 35.5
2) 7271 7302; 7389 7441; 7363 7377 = 1.5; 36.7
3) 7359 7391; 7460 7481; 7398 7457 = -1.4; 35.1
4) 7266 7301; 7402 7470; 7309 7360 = 2.1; 37.4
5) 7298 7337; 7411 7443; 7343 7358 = -0.1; 36.2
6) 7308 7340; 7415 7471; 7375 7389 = 0.1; 35.8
